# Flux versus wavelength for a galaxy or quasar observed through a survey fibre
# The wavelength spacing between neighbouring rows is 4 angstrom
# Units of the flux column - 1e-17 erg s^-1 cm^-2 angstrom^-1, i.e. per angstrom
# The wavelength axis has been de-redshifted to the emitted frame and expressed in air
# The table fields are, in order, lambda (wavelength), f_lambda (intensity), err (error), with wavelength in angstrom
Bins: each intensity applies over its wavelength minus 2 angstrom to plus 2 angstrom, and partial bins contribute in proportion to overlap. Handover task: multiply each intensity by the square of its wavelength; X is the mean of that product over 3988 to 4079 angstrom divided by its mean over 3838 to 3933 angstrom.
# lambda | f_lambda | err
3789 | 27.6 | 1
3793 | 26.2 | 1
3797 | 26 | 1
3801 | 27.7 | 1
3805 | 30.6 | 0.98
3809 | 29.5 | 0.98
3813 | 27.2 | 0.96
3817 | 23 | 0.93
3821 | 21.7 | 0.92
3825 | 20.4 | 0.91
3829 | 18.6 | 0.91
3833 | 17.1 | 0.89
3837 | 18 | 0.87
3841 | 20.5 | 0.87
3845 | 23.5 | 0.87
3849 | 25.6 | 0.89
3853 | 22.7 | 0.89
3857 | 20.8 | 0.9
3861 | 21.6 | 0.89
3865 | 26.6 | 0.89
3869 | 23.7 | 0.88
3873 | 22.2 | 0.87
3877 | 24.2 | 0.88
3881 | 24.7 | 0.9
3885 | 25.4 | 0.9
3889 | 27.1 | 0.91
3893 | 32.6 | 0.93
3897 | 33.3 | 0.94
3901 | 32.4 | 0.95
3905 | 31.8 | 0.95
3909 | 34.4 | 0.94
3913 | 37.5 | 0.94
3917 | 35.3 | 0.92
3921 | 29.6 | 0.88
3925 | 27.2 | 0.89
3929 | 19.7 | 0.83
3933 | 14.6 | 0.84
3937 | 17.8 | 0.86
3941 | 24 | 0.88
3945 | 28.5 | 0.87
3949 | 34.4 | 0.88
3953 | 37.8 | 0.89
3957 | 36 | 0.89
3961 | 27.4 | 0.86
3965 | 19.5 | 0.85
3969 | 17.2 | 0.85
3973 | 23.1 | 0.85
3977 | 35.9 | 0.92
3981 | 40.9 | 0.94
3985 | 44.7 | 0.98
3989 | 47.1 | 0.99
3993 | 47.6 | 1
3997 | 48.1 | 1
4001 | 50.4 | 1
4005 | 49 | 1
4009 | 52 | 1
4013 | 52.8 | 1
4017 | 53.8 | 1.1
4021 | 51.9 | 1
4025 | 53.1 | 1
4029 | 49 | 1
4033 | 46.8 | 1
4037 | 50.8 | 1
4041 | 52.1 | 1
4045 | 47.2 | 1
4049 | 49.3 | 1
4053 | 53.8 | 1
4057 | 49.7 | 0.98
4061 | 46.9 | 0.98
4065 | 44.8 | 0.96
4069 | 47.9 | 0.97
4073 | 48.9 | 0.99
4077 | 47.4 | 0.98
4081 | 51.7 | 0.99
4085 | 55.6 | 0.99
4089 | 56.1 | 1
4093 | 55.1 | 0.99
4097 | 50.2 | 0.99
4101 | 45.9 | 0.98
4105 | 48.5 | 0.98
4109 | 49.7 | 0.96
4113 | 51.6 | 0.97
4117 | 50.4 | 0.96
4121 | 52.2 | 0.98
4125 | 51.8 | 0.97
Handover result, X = 2.0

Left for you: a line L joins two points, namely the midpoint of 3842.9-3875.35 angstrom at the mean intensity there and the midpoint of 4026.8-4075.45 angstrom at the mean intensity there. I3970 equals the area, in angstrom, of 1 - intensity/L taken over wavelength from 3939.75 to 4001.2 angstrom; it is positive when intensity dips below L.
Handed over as 5.8 angstrom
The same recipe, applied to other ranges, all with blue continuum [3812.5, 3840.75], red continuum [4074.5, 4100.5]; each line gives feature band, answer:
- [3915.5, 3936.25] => 5.0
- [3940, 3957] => 1.6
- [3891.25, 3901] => -1.3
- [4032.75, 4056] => -1.6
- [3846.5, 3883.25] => 2.2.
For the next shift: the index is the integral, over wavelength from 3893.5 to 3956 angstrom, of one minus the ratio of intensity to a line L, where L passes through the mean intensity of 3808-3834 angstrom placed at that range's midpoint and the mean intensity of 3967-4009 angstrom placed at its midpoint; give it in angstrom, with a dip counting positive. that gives 7.9 angstrom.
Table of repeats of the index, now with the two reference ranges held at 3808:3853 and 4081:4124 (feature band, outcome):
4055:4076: -0.04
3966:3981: 4.24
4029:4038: -0.93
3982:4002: -3.78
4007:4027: -4.93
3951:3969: 3.63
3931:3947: 6.01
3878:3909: -0.77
